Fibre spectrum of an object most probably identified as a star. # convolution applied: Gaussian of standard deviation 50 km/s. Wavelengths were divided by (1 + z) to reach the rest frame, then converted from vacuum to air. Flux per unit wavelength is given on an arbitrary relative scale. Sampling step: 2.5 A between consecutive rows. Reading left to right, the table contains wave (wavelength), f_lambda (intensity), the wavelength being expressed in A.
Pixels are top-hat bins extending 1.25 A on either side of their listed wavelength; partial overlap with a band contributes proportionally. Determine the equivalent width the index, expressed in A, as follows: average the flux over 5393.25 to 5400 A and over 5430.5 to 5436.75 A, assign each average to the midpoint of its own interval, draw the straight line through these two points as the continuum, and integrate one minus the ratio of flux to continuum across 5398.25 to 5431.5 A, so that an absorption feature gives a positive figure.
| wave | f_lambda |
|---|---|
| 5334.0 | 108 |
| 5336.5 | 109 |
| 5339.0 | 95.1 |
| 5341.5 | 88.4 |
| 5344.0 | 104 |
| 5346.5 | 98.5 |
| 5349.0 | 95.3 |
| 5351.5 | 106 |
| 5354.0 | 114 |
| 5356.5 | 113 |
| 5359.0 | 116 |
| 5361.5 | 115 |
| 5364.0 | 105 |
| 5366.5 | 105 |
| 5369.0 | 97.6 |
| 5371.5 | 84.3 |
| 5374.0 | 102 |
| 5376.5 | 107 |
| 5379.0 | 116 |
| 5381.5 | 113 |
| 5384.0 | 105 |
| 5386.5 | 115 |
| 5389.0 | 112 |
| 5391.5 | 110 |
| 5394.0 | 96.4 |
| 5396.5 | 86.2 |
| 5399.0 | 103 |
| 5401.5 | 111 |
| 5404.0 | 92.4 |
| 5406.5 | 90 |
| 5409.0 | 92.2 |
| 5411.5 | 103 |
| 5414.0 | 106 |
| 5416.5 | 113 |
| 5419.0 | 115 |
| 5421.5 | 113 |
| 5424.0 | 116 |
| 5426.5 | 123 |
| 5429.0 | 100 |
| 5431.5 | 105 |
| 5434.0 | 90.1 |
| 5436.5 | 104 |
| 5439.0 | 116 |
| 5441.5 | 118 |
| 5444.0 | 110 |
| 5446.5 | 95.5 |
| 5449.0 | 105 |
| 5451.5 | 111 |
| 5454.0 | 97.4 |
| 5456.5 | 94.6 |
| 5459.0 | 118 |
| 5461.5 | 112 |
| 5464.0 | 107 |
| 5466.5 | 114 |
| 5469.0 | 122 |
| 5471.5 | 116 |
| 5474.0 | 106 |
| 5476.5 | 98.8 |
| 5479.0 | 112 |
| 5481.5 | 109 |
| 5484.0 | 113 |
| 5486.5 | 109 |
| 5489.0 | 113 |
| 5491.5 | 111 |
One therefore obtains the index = -3.14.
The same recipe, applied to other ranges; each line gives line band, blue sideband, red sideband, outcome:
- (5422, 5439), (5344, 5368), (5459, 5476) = 0.5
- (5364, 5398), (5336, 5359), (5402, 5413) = -1.7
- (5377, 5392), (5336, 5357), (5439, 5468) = -1.1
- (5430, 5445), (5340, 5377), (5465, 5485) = 0.2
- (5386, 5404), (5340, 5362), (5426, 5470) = 0.5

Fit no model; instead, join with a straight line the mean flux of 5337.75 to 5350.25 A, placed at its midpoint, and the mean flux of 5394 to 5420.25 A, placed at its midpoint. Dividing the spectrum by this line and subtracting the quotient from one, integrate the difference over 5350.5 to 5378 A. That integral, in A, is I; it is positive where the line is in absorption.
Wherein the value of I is -2.3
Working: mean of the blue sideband 96.3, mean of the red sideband 101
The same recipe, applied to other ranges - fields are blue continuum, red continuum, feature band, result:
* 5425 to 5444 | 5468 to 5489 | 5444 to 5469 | 0.56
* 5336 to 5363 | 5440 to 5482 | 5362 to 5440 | 1.30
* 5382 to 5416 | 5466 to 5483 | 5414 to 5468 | -0.71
